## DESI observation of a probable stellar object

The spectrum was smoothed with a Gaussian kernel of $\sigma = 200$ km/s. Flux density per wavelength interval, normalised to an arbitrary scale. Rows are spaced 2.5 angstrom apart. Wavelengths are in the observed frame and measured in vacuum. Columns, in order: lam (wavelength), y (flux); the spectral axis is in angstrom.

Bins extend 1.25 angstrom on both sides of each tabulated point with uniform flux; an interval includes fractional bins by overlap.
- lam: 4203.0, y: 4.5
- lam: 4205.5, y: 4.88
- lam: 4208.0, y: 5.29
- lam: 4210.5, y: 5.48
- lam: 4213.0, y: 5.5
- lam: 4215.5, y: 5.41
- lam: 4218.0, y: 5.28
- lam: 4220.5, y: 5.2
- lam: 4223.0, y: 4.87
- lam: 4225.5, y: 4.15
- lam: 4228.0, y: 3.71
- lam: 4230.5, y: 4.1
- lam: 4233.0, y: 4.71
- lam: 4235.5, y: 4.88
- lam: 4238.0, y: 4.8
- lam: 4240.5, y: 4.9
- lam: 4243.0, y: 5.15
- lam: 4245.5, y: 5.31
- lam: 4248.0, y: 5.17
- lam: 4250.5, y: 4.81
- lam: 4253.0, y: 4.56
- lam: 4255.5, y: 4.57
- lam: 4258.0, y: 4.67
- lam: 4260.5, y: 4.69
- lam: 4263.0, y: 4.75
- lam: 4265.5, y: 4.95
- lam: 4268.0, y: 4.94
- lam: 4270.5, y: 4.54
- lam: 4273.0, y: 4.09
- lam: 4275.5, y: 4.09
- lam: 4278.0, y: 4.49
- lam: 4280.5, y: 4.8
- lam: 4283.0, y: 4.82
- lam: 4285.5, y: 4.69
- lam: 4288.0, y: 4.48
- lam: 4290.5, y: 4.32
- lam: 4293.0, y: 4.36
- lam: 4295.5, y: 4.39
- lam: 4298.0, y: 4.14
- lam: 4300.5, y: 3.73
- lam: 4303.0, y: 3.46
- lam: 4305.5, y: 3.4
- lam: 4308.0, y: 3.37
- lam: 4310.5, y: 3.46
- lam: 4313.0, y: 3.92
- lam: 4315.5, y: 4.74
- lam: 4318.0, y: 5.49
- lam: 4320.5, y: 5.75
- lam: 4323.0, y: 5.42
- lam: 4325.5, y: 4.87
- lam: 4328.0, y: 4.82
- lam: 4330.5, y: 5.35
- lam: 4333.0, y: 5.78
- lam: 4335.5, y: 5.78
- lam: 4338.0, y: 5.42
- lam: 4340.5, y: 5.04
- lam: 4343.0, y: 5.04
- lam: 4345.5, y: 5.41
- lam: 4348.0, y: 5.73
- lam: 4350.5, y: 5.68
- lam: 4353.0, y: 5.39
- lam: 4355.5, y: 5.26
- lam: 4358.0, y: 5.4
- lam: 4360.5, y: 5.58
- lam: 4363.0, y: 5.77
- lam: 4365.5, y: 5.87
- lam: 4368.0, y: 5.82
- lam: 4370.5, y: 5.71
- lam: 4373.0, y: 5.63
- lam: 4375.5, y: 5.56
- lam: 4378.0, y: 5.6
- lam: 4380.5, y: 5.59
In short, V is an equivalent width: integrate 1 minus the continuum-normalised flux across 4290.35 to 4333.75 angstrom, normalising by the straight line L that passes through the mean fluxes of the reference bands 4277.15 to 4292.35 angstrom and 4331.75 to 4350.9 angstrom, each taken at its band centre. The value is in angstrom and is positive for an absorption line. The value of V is 4.8 angstrom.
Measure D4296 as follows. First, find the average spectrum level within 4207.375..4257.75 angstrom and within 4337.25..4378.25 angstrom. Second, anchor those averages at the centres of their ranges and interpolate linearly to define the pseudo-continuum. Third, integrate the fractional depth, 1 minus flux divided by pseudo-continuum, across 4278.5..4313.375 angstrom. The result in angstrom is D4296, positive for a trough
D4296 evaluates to 7.3 angstrom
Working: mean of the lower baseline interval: 4.88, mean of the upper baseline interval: 5.52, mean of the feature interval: 4.11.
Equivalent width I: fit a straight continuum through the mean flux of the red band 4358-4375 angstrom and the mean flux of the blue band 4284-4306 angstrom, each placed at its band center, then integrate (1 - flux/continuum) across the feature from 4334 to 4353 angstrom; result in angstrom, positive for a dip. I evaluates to -0.9 angstrom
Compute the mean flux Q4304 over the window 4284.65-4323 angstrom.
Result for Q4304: 4.28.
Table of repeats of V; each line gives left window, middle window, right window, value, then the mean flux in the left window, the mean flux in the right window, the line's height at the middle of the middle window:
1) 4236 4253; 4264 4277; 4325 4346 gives 1.4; 4.98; 5.29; 5.07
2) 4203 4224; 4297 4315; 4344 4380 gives 5.8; 5.2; 5.6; 5.45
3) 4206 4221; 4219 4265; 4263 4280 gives 2.0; 5.34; 4.55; 4.95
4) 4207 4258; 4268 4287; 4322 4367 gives 2.1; 4.89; 5.42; 5.1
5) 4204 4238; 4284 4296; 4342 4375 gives 1.8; 4.88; 5.56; 5.22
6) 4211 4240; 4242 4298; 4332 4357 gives 4.3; 4.8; 5.45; 5.05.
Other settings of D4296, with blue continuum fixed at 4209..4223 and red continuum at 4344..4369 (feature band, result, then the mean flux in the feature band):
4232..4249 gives 1.21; 4.99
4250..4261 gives 1.53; 4.65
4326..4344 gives 0.78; 5.3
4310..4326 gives 1.88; 4.87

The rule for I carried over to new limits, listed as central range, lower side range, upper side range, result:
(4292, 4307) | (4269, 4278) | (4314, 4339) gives 2.8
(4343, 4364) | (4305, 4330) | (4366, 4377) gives -0.7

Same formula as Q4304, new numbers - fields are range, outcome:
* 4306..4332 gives 4.69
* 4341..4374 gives 5.55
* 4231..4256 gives 4.87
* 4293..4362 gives 4.88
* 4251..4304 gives 4.46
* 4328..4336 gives 5.5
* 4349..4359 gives 5.44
